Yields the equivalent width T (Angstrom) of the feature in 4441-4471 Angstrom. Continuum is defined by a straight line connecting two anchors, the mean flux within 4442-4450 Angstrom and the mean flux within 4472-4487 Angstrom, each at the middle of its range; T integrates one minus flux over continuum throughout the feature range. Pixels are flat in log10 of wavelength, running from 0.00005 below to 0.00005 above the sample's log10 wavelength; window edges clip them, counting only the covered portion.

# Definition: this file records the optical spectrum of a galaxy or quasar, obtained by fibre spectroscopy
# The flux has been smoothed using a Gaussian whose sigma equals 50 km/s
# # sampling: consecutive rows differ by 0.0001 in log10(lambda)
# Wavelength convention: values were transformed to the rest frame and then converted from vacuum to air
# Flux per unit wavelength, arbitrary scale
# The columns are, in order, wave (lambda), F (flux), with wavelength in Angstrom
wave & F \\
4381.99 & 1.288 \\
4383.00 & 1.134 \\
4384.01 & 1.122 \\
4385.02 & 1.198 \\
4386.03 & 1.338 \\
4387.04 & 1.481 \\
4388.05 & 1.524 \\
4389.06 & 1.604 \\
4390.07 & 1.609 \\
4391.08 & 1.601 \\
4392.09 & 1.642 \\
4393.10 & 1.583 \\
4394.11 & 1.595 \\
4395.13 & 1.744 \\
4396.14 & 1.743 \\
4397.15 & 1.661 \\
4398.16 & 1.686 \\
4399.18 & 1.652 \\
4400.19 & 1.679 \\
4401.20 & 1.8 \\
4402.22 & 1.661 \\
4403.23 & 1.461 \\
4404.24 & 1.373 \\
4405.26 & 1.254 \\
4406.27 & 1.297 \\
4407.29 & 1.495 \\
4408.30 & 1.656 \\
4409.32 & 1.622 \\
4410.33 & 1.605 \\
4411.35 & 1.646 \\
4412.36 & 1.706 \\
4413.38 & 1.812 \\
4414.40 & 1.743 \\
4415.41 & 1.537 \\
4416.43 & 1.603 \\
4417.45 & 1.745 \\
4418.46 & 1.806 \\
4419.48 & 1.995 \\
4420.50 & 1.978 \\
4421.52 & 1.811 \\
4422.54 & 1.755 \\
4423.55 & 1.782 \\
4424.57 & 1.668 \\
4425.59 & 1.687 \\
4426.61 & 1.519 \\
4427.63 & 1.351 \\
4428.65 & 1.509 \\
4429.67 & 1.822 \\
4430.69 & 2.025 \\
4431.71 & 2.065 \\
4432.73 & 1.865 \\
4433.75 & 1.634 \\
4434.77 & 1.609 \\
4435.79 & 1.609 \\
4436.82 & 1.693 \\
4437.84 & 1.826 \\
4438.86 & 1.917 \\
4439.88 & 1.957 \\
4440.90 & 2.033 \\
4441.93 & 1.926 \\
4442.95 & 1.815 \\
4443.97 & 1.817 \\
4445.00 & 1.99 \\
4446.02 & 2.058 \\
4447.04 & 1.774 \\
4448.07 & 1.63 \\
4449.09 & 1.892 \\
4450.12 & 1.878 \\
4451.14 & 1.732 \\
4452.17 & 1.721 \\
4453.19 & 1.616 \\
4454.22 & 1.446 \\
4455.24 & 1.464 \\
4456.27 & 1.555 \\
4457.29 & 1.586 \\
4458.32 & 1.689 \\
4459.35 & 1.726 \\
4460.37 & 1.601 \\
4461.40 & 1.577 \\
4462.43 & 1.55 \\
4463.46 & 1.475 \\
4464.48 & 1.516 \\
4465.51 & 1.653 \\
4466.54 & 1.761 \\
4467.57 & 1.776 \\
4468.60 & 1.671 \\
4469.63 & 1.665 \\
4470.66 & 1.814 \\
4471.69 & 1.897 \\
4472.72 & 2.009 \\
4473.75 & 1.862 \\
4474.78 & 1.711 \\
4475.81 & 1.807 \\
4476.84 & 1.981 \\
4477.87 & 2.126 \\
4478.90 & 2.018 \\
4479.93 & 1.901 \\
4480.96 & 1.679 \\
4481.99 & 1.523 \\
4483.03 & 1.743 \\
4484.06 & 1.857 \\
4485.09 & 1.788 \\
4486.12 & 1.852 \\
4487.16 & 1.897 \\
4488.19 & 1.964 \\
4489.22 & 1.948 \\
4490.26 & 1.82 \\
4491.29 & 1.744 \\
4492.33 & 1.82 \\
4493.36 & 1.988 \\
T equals 2.42 Angstrom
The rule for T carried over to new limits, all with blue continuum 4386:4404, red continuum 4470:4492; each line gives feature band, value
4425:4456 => -0.3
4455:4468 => 1.4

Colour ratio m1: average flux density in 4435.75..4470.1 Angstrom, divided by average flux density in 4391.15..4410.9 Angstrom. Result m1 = 1.08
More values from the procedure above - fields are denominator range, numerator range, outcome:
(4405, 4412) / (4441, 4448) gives 1.24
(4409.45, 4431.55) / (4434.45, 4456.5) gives 1.03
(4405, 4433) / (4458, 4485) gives 1.04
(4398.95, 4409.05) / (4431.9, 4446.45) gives 1.20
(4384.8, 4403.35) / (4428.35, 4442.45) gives 1.14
